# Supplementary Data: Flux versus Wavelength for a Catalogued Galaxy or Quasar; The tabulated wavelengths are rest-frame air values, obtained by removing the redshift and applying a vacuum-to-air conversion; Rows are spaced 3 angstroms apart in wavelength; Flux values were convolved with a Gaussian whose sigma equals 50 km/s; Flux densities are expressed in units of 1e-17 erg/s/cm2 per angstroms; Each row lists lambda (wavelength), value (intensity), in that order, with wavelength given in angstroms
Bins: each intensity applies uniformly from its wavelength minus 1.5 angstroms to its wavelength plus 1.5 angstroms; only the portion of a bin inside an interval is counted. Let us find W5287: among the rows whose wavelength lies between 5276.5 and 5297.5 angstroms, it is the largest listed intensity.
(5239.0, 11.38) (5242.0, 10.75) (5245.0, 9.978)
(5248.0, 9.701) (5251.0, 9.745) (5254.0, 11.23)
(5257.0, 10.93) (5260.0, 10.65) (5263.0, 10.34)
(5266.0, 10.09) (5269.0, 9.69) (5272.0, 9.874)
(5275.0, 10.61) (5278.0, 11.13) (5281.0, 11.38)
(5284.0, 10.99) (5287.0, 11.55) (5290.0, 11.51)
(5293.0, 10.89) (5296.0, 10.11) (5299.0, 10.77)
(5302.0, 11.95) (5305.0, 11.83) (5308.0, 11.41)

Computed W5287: 11.55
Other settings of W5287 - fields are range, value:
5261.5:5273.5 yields 10.34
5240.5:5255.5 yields 11.23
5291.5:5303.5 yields 11.95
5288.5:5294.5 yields 11.51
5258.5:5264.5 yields 10.65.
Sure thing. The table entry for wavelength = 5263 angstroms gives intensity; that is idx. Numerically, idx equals 10.34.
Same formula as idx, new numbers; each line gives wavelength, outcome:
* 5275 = 10.61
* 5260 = 10.65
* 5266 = 10.09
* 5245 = 9.978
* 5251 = 9.745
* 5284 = 10.99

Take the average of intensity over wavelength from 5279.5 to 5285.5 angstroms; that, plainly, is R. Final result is 11.2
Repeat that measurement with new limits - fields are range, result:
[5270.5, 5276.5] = 10.2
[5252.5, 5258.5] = 11.1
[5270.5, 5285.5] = 10.8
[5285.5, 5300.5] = 11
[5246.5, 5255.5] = 10.2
